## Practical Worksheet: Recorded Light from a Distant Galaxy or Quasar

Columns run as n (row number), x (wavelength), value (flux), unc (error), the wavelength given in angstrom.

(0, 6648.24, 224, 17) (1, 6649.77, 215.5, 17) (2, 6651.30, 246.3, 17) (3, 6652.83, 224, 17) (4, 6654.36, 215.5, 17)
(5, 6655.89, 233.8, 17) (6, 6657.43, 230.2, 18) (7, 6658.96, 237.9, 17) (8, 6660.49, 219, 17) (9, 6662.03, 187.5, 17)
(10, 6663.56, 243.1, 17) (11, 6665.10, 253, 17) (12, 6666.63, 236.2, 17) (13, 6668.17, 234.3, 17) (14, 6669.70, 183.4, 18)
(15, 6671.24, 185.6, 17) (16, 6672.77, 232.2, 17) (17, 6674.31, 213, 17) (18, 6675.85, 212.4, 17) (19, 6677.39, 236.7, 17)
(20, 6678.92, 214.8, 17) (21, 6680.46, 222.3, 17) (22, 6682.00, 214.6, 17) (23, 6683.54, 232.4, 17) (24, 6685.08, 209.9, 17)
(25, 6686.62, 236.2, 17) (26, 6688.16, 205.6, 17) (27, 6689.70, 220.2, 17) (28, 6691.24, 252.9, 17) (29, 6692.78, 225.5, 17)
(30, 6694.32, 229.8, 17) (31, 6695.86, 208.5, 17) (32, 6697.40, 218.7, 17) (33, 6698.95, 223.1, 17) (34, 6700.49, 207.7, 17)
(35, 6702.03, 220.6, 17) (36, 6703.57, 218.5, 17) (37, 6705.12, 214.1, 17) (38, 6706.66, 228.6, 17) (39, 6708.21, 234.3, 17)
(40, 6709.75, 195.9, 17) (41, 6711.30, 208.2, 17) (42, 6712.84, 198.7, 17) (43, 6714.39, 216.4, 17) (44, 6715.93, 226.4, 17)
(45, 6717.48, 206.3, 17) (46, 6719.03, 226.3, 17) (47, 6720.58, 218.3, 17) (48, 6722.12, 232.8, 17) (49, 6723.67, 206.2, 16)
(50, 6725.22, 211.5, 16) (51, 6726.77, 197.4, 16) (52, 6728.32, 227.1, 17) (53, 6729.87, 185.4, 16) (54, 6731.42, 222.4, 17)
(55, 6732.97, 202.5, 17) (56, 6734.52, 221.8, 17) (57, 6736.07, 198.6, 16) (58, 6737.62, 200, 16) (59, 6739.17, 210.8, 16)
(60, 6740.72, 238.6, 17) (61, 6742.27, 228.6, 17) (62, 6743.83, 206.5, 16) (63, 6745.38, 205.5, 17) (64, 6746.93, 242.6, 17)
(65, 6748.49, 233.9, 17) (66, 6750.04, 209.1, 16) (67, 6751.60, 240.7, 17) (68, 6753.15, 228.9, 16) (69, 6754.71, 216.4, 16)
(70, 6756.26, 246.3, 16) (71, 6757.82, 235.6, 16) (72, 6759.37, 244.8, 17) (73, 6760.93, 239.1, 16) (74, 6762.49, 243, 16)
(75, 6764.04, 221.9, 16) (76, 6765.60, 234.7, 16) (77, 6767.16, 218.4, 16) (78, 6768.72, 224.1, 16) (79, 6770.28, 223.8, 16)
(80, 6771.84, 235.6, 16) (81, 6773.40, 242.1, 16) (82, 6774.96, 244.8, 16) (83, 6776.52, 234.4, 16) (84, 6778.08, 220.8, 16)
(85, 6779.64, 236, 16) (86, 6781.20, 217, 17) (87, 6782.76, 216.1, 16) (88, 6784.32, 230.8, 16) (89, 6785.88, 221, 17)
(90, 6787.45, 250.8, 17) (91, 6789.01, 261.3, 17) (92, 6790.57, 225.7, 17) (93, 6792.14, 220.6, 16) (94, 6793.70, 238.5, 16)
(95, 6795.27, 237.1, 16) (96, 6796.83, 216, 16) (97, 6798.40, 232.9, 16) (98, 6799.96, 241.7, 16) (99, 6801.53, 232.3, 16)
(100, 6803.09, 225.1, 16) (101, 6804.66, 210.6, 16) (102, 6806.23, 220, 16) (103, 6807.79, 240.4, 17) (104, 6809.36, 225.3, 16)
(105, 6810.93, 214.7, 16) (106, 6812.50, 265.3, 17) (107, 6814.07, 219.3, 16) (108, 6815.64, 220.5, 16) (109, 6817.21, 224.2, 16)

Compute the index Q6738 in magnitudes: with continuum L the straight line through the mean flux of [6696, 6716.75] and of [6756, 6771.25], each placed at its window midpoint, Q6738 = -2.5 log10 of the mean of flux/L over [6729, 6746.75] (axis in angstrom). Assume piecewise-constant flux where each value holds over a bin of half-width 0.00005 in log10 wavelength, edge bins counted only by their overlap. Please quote 0.06 mag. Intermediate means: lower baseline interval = 216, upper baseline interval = 233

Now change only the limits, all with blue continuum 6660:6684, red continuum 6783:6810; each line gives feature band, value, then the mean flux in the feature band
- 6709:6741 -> 0.065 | 212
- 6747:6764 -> -0.030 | 234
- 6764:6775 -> -0.008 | 230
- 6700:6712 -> 0.033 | 216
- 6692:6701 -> 0.014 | 219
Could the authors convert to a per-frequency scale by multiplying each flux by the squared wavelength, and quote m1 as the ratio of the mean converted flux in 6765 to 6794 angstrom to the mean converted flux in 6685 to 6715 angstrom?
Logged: 1.08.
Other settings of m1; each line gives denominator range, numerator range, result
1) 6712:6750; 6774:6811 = 1.09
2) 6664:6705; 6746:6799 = 1.08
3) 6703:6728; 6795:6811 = 1.08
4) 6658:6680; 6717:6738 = 0.97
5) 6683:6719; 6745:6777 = 1.08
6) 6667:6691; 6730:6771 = 1.05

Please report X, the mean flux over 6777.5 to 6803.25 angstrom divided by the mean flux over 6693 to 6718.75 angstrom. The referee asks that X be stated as 1.07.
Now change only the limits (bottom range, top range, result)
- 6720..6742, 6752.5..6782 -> 1.09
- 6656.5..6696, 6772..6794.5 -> 1.05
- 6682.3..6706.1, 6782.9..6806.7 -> 1.04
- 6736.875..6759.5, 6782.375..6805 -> 1.03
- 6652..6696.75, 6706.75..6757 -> 0.98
